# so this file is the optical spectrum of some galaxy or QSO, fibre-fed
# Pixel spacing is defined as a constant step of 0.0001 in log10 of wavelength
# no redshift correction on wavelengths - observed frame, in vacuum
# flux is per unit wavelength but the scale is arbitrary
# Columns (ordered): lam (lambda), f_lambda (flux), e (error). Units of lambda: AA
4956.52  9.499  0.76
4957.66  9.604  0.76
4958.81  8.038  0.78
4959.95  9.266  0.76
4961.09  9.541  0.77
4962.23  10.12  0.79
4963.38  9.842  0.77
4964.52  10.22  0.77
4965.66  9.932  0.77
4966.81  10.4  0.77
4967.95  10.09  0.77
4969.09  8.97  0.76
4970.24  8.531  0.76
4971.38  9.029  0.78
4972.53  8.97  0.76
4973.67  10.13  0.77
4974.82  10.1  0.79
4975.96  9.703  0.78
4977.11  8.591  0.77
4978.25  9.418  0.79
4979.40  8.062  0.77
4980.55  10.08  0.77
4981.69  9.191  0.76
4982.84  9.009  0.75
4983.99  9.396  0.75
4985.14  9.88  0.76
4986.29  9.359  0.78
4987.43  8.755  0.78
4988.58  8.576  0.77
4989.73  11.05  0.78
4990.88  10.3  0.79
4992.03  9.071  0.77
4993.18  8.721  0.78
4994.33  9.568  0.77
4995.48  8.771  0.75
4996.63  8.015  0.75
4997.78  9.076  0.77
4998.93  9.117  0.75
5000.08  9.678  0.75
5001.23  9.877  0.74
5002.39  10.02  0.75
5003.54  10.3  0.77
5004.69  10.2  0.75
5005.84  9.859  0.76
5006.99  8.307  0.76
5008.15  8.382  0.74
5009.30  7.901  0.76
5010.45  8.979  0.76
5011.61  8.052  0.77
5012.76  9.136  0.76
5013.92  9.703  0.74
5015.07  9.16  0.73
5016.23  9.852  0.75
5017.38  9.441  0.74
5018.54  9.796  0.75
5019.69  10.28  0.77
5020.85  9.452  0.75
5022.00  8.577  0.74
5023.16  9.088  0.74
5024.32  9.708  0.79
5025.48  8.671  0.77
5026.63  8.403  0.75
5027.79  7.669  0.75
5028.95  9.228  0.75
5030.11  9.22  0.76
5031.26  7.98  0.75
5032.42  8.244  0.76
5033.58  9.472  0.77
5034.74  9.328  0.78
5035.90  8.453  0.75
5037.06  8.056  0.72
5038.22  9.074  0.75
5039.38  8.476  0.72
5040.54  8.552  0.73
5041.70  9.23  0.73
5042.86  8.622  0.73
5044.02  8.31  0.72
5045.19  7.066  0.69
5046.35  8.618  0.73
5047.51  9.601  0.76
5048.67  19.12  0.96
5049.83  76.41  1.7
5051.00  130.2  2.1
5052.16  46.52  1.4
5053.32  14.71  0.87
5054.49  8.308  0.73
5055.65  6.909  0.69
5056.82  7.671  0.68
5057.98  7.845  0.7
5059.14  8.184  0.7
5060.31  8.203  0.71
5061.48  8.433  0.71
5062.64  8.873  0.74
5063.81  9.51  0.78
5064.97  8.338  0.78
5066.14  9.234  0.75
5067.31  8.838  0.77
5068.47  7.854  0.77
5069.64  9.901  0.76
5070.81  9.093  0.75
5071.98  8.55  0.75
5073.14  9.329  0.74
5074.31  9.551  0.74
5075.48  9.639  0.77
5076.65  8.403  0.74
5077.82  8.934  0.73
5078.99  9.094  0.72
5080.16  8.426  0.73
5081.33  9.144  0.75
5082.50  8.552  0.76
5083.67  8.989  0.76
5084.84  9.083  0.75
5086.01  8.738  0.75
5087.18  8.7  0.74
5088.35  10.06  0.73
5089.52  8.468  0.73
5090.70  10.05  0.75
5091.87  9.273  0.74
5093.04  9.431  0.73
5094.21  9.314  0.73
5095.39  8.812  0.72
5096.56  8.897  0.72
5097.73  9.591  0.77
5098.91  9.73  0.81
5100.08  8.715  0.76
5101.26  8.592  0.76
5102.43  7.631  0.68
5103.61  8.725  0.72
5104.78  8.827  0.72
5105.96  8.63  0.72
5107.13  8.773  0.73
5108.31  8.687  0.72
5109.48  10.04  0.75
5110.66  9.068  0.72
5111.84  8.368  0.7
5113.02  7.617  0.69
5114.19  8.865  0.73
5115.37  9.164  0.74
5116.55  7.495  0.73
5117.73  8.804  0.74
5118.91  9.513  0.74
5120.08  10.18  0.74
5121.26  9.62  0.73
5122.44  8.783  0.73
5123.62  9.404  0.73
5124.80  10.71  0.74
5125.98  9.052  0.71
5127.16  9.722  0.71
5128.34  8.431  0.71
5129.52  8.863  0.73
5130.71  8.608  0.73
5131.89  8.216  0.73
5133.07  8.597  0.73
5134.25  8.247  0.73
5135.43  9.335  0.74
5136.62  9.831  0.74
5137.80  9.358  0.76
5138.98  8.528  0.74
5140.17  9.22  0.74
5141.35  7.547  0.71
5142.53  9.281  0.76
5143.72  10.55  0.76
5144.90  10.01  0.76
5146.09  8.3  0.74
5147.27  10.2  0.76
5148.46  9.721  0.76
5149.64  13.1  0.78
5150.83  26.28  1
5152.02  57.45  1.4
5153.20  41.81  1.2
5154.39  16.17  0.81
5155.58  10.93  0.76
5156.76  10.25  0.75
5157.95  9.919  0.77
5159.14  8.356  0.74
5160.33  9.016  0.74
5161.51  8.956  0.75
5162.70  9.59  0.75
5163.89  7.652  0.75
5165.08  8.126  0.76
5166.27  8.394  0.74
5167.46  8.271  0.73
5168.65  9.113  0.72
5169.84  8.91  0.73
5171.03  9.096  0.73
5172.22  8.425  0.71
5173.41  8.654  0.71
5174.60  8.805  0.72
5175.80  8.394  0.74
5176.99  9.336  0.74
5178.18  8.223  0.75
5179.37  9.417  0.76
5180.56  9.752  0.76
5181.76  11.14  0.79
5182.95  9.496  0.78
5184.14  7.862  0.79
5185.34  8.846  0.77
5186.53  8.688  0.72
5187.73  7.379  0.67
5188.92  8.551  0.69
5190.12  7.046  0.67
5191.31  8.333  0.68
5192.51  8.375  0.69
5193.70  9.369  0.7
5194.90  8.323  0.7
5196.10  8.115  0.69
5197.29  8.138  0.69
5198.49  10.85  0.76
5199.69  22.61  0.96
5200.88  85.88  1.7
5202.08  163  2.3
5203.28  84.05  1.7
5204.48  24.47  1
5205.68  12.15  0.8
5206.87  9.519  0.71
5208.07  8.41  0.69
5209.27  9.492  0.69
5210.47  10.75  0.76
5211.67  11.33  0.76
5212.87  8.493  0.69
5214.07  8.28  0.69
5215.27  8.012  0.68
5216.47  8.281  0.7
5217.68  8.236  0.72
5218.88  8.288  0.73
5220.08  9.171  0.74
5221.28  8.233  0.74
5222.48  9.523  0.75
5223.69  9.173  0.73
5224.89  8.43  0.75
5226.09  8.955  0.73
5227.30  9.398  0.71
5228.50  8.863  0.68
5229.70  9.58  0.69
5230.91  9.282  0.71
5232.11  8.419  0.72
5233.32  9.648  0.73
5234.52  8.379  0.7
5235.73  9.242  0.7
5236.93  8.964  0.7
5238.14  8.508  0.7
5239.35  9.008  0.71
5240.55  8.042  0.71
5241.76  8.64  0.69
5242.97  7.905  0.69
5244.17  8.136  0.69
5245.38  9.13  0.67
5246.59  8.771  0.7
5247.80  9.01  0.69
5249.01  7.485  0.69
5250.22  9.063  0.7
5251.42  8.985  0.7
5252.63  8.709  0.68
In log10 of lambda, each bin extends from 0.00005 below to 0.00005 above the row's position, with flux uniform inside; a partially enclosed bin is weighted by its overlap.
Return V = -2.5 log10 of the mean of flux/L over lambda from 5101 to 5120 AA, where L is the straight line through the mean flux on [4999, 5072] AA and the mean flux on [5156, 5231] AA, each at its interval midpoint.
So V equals 0.47 mag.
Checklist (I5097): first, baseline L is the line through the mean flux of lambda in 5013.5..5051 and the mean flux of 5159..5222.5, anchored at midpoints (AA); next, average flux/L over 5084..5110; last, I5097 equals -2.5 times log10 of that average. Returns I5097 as 0.48 mag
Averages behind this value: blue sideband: 13.2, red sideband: 15.2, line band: 9.03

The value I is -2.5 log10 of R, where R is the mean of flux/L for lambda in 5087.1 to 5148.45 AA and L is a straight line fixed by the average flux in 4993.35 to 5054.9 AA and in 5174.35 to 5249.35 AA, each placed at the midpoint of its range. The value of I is 0.47 mag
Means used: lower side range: 13.5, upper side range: 14.3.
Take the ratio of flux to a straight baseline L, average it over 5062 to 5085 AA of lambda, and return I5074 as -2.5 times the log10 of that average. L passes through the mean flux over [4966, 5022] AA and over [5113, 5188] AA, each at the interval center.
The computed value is 0.13 mag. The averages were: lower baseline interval 9.33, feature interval 8.96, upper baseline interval 10.8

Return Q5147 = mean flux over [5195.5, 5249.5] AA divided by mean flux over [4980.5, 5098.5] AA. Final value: 1.4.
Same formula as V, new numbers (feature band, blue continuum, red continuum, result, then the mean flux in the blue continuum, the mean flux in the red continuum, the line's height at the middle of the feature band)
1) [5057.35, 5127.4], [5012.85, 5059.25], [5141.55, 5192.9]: 0.436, 14.9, 11.5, 13.4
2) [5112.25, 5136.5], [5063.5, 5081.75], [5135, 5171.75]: 0.255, 8.98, 12.7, 11.4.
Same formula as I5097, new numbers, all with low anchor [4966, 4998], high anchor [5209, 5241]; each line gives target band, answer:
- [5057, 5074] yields 0.06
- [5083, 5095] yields 0.00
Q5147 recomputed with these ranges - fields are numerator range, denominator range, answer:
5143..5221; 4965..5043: 1.73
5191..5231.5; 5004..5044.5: 2.12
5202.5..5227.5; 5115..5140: 1.61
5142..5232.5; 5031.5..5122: 1.25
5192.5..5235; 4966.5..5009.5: 1.98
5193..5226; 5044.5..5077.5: 1.24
